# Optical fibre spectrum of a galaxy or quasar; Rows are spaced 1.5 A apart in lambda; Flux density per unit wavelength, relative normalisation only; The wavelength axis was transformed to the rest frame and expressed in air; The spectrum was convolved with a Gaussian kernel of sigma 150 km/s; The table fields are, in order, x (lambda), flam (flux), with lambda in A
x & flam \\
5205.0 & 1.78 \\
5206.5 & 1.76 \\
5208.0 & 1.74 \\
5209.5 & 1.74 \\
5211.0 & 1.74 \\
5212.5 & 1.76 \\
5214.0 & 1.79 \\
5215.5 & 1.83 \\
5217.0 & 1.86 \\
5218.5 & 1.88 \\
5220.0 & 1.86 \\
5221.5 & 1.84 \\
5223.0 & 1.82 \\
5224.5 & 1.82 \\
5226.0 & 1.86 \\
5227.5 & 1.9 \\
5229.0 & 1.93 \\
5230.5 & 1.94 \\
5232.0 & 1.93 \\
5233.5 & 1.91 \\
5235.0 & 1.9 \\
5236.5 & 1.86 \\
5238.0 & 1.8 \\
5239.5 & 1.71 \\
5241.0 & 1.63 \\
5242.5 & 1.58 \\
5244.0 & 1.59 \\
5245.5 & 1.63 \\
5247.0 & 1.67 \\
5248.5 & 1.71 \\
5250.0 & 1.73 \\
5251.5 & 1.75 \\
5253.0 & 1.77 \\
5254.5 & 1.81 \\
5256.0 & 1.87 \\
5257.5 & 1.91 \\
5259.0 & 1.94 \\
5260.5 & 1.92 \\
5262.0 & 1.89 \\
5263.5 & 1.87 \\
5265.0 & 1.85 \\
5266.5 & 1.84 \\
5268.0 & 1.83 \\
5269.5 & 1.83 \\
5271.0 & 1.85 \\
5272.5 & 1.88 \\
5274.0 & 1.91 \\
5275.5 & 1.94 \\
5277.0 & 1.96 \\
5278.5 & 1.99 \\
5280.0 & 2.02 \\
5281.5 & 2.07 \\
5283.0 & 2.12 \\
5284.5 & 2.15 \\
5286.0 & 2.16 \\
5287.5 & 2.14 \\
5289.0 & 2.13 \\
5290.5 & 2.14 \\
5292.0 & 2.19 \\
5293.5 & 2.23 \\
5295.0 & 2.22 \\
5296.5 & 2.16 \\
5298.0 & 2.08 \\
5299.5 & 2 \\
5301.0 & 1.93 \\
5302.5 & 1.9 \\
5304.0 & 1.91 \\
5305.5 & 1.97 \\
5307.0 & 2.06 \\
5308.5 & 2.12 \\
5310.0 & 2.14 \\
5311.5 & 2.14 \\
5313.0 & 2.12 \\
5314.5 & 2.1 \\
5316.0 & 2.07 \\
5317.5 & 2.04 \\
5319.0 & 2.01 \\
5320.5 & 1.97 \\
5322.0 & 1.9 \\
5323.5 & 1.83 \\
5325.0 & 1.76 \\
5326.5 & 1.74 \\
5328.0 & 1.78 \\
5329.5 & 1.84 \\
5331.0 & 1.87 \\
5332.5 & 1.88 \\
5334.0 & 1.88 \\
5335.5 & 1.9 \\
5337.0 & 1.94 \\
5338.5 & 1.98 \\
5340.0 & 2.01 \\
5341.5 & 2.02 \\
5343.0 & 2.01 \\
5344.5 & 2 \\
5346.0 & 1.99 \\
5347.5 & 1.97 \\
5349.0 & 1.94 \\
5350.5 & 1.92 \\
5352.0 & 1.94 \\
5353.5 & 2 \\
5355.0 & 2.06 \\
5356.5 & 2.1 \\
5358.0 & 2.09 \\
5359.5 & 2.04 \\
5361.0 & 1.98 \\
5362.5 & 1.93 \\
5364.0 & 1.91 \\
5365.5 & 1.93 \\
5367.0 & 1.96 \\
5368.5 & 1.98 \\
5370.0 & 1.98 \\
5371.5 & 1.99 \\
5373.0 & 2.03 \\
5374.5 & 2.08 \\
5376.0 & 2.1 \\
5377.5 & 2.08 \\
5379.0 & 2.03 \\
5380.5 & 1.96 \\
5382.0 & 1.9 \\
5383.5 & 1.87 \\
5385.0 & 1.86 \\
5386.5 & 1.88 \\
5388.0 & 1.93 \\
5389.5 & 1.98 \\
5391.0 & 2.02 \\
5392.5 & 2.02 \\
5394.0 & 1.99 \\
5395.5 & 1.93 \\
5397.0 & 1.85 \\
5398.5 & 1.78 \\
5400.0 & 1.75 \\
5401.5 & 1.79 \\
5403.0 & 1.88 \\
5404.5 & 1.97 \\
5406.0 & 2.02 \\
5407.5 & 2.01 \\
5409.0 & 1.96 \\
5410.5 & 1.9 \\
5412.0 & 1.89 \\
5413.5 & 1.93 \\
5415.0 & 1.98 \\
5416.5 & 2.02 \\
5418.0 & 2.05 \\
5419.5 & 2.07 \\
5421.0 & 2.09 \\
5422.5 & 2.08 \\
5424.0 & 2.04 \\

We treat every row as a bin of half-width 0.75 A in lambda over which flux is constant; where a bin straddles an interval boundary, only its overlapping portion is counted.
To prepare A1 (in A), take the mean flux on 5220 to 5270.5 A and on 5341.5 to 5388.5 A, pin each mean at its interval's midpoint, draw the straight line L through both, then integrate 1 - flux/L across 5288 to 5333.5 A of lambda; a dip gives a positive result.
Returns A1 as -2.4 A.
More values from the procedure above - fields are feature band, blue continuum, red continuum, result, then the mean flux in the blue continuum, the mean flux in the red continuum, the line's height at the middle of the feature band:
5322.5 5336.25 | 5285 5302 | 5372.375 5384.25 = 1.60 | 2.12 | 2.01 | 2.07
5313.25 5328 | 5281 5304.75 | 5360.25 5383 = 0.89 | 2.1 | 1.99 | 2.06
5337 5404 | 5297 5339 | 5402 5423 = 0.34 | 1.96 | 1.99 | 1.97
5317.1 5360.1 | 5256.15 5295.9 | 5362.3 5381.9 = 1.13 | 2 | 2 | 2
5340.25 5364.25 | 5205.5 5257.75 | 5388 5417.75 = -1.33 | 1.79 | 1.93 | 1.89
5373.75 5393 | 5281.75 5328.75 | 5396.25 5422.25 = -0.12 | 2.04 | 1.94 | 1.97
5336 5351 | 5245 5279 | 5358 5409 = -0.47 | 1.84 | 1.95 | 1.92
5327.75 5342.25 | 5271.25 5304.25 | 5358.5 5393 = 0.71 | 2.05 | 1.98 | 2.01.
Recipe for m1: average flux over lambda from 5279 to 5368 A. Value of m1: 2.01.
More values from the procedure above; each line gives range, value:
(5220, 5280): 1.83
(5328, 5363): 1.97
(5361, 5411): 1.95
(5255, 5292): 1.97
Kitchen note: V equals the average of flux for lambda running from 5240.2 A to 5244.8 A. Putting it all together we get 1.6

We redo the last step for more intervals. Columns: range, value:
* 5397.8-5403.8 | 1.8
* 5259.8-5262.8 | 1.9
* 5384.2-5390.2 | 1.91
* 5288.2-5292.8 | 2.15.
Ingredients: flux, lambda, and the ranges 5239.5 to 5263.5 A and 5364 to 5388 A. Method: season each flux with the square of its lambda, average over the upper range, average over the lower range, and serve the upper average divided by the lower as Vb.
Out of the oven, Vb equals 1.17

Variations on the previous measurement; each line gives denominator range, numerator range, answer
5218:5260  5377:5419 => 1.14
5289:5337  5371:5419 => 1.01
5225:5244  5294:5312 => 1.16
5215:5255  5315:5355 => 1.12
